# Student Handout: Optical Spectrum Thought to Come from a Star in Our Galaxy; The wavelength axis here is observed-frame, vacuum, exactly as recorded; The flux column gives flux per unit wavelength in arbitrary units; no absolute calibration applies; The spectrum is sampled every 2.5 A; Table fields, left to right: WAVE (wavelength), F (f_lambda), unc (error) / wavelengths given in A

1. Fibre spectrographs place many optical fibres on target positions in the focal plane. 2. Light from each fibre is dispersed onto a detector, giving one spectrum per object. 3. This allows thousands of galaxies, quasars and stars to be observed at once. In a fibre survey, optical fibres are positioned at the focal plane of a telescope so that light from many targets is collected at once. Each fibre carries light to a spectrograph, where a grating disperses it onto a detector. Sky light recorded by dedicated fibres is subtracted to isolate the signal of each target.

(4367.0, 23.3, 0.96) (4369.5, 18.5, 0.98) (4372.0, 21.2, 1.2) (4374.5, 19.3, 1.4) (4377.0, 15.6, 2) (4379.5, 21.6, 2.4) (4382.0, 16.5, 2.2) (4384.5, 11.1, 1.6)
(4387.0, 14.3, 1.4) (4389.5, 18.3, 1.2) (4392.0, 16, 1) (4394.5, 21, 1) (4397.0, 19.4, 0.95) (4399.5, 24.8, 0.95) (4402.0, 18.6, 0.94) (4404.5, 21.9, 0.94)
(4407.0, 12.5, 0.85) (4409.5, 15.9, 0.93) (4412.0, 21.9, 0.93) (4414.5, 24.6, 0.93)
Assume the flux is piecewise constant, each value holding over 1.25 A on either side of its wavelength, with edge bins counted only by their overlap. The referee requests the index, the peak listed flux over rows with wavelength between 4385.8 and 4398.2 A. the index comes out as 21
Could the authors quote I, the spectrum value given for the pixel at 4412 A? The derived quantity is 21.9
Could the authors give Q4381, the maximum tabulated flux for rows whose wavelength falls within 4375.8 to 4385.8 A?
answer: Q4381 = 21.6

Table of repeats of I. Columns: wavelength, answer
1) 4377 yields 15.6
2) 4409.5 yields 15.9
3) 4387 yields 14.3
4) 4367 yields 23.3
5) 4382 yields 16.5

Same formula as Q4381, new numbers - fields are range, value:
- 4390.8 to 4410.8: 24.8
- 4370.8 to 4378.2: 21.2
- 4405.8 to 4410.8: 15.9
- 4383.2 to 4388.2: 14.3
